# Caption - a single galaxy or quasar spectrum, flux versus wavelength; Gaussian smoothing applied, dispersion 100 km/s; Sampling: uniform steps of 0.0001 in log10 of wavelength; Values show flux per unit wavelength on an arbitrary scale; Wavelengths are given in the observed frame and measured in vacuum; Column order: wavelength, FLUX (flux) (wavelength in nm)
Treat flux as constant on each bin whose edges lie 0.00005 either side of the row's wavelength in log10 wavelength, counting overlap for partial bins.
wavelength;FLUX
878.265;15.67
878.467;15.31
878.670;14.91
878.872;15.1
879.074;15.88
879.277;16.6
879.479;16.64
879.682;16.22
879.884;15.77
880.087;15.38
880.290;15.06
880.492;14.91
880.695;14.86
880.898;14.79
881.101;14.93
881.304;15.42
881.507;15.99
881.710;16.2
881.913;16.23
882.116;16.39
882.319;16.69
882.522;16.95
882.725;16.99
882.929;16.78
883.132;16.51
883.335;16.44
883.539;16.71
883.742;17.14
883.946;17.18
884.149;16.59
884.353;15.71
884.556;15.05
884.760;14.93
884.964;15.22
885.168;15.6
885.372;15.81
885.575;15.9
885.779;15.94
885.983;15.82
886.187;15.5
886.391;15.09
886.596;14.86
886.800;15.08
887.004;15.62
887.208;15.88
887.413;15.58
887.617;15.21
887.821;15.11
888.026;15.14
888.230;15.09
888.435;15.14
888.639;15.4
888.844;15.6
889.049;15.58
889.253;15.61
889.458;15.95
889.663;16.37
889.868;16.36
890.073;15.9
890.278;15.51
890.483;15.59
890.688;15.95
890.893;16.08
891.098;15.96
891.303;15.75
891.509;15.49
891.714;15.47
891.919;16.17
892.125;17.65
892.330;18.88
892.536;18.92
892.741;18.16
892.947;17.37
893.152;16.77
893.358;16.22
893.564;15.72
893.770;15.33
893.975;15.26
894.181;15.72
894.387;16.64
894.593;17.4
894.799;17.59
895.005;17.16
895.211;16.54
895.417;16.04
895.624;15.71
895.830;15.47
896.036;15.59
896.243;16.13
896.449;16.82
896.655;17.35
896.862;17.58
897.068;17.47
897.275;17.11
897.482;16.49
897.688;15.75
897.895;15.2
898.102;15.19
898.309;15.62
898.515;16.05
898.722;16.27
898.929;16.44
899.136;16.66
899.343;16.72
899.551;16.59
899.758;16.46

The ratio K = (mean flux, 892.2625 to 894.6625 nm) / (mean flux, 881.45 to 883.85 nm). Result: 1.01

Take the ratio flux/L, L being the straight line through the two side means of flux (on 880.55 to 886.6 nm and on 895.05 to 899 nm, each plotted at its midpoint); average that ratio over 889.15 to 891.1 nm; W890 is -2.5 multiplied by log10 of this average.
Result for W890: 0.01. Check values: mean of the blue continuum 15.9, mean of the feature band 15.9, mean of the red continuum 16.3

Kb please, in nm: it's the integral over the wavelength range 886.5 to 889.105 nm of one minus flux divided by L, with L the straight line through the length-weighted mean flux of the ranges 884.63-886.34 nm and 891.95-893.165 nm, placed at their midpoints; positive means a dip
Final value 0.162 nm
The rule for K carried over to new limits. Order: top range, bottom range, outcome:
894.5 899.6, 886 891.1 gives 1.06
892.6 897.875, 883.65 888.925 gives 1.06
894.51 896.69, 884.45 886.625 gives 1.07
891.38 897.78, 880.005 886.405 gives 1.05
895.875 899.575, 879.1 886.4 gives 1.03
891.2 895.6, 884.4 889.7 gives 1.08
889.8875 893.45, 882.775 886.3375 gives 1.03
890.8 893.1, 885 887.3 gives 1.09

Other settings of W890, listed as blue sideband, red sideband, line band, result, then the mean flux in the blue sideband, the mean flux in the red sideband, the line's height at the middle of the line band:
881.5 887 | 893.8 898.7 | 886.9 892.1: 0.033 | 16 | 16.3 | 16.2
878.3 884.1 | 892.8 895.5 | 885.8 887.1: 0.057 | 16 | 16.5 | 16.2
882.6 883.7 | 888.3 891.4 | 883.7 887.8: 0.048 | 16.7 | 15.8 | 16.4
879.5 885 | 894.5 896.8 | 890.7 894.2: -0.008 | 16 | 16.5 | 16.4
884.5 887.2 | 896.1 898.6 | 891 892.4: -0.034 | 15.4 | 16.4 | 15.9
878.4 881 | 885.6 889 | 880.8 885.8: -0.044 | 15.5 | 15.4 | 15.4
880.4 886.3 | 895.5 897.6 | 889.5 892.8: -0.011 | 16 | 16.6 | 16.3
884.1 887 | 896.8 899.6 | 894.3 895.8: -0.035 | 15.5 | 16.3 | 16.1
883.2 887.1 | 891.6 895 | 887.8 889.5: 0.059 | 15.8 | 16.8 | 16.2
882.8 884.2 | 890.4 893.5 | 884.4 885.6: 0.091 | 16.8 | 16.7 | 16.8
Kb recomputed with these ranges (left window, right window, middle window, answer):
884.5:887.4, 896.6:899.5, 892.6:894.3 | -0.036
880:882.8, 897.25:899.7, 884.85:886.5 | 0.027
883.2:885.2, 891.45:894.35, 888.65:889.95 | 0.044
